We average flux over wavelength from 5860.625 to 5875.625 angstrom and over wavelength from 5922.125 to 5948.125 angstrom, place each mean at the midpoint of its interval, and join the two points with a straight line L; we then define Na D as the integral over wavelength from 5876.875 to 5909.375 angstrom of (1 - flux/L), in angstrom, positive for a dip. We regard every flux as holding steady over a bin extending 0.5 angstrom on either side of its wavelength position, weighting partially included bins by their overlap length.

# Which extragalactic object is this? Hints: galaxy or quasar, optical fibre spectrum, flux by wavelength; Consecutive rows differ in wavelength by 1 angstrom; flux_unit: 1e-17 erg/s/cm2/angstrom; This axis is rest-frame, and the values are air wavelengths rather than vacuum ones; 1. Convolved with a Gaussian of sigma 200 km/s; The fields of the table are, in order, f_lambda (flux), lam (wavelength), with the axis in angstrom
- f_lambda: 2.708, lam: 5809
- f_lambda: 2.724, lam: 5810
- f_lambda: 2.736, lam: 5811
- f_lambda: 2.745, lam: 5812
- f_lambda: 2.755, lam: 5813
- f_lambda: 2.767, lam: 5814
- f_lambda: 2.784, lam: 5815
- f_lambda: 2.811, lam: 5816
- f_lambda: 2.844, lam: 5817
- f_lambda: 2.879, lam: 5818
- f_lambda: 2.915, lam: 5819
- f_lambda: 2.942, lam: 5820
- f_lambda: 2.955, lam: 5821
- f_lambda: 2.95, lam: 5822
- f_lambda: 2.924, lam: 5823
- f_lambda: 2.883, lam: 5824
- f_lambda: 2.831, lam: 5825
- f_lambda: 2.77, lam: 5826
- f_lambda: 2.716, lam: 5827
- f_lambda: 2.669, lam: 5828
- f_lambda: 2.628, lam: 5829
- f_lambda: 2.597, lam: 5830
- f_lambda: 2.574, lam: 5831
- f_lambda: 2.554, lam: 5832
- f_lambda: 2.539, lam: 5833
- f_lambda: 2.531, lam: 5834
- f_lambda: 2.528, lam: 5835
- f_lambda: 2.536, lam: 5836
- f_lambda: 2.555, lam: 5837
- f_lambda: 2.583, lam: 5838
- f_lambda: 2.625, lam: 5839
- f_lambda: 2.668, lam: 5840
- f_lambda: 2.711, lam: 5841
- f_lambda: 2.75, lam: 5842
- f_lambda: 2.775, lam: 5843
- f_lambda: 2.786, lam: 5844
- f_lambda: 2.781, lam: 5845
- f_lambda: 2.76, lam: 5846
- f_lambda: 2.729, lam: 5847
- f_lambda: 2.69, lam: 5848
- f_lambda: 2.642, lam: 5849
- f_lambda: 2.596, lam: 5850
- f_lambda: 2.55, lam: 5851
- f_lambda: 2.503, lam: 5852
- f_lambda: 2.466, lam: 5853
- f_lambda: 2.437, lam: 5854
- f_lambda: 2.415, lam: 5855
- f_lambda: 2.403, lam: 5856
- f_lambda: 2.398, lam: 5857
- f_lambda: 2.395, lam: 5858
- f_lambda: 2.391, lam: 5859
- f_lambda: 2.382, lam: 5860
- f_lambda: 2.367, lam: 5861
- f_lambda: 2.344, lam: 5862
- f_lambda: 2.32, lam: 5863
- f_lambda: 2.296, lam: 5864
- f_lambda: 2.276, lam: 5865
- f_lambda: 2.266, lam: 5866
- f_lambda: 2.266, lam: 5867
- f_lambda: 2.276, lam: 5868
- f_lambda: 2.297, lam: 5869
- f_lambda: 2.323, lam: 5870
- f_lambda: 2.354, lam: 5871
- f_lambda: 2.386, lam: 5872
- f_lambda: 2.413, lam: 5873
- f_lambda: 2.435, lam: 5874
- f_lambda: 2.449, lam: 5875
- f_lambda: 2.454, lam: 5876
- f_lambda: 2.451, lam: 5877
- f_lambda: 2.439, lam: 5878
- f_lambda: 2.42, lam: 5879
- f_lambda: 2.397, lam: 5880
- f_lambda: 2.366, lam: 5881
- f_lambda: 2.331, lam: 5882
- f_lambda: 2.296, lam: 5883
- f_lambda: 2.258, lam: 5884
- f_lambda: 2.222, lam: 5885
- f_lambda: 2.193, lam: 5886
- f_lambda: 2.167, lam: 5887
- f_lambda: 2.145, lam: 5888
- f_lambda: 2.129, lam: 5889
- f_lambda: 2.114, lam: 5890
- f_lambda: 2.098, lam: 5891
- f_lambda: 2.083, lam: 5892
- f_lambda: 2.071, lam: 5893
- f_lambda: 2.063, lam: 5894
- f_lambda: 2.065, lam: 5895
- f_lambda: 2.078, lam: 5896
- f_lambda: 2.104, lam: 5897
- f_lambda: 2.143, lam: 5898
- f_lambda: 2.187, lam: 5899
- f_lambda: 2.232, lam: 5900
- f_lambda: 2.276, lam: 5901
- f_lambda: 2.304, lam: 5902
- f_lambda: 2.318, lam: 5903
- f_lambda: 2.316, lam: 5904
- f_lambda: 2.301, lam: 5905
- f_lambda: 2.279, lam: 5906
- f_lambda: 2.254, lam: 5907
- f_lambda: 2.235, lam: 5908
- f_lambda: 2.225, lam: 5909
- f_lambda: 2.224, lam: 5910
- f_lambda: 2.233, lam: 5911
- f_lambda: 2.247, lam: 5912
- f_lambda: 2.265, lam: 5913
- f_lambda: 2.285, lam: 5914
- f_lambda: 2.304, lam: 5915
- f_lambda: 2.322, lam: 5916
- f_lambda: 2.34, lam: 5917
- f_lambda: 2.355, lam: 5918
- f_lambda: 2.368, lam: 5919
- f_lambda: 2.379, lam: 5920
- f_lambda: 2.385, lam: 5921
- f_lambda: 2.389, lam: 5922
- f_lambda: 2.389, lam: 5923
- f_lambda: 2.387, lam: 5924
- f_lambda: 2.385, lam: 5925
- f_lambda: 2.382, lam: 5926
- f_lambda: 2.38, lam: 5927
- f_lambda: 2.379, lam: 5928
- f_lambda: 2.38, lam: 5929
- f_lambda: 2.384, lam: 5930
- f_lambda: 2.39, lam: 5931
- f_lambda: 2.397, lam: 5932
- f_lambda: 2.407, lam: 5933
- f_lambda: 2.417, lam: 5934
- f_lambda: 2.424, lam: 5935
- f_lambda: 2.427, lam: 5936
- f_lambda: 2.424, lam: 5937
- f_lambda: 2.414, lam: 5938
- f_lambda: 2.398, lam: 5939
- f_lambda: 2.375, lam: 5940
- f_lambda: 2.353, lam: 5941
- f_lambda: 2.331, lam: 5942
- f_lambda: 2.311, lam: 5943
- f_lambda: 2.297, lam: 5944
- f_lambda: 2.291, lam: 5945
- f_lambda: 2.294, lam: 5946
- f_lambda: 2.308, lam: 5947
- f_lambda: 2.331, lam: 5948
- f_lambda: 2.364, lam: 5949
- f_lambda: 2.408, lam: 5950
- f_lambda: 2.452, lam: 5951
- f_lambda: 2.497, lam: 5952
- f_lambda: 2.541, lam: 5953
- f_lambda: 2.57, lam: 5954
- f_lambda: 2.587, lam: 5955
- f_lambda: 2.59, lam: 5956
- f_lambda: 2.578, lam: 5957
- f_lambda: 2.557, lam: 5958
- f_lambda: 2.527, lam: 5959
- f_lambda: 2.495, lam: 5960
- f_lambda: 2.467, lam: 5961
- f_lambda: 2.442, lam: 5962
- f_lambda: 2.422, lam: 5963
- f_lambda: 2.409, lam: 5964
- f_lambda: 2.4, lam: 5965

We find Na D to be 1.7 angstrom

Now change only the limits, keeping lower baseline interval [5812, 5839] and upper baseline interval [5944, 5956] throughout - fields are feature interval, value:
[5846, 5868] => 1.78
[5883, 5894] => 1.81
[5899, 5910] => 1.16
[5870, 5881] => 0.82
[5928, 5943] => 0.42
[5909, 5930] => 1.35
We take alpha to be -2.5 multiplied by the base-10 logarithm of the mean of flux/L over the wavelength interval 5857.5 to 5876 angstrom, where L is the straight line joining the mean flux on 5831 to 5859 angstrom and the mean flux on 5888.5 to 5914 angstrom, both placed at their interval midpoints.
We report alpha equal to 0.038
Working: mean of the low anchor 2.59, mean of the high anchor 2.2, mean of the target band 2.35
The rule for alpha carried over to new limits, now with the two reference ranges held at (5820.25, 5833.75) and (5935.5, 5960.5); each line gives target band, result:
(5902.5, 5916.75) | 0.11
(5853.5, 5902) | 0.14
